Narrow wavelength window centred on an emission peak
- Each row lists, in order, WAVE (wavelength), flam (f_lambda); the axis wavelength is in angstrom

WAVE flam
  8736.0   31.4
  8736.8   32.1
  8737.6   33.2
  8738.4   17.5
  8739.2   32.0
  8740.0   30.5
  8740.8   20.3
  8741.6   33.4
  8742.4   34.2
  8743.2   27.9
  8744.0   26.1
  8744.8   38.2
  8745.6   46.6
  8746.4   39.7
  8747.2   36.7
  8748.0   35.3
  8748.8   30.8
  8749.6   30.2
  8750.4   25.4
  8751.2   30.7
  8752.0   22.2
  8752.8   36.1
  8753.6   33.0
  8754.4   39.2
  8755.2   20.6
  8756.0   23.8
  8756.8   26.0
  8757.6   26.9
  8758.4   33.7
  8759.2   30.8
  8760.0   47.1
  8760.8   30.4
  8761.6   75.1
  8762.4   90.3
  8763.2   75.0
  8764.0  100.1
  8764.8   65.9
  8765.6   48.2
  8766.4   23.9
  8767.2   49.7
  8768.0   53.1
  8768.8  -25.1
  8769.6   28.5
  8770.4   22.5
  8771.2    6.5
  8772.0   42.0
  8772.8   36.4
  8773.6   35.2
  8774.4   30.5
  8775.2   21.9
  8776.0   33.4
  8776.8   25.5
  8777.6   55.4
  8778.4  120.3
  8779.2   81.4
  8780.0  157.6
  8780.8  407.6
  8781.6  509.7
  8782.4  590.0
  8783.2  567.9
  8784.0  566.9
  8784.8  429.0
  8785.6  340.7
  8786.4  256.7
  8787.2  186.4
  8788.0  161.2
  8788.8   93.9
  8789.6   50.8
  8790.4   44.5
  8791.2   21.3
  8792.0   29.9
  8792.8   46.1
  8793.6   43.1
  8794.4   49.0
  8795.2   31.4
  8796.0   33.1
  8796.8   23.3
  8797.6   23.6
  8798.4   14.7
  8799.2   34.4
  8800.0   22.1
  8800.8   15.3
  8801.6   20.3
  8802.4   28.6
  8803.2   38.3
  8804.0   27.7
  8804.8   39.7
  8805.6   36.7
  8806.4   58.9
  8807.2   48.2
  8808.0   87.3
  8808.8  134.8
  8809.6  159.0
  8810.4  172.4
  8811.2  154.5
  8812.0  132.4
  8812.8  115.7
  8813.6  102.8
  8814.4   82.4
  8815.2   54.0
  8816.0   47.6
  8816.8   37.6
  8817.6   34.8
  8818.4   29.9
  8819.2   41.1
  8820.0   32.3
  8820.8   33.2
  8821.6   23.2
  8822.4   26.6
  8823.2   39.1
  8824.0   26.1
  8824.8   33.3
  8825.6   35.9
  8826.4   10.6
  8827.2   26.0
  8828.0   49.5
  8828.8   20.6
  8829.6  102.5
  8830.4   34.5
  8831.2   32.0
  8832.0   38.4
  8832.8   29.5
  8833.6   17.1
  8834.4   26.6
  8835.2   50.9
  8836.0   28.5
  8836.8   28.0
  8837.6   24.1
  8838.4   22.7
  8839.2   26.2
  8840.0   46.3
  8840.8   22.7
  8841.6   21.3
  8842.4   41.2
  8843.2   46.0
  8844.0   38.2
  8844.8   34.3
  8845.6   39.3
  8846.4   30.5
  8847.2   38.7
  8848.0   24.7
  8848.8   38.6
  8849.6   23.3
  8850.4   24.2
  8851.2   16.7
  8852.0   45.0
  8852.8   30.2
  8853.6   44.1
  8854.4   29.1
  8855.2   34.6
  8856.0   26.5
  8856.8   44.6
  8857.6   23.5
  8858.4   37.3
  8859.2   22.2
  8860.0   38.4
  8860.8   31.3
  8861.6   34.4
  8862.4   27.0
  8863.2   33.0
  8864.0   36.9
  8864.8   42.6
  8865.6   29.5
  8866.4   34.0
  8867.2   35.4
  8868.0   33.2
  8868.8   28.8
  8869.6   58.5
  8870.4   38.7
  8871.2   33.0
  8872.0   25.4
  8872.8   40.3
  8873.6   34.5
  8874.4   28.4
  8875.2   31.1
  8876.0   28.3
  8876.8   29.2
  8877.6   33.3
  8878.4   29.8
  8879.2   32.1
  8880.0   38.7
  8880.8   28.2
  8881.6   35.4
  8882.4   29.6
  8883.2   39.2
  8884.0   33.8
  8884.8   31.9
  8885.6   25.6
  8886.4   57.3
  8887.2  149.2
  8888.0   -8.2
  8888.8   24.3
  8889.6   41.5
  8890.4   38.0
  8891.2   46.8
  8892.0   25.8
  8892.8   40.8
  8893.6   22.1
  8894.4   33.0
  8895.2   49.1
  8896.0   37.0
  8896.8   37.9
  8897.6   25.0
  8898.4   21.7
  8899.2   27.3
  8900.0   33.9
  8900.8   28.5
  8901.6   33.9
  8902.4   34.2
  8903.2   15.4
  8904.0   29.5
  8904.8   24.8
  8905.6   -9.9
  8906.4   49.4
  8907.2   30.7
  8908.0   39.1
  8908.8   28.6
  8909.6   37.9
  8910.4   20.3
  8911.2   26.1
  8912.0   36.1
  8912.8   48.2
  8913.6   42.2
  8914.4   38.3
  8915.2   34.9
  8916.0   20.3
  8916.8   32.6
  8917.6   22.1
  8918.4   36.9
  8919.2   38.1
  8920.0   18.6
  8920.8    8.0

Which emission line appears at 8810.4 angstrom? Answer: [N II] 6583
